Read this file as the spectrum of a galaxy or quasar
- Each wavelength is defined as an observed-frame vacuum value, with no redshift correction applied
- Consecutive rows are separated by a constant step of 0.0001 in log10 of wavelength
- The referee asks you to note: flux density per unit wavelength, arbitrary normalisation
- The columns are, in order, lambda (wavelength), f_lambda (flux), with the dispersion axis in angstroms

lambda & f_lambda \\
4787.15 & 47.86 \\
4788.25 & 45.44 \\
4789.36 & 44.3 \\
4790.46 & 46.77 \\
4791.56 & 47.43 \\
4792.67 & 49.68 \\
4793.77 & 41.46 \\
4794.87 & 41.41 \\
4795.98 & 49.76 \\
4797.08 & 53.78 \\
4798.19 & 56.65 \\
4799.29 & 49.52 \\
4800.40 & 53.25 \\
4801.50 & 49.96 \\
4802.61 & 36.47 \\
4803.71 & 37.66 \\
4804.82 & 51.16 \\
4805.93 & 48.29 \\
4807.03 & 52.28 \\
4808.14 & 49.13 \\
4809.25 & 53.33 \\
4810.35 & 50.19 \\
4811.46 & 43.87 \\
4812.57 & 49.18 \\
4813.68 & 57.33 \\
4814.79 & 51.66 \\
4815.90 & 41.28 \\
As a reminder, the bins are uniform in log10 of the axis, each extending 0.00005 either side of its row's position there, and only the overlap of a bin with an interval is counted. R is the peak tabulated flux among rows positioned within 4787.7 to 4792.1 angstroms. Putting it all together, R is 47.43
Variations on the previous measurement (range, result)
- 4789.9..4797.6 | 53.78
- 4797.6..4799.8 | 56.65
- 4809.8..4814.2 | 57.33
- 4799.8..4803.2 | 53.25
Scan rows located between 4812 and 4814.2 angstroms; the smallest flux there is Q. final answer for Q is 49.18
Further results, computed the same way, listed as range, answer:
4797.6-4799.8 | 49.52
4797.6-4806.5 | 36.47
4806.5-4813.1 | 43.87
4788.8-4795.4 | 41.41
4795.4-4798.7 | 49.76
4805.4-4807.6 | 48.29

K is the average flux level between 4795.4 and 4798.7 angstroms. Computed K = 53.2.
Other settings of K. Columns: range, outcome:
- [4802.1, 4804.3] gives 37.3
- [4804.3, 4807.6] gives 50.6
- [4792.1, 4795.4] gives 44.2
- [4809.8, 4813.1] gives 47.7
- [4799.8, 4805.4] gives 45.7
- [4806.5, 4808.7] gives 50.6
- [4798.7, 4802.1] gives 50.8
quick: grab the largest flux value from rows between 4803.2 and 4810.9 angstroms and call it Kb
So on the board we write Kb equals 53.33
